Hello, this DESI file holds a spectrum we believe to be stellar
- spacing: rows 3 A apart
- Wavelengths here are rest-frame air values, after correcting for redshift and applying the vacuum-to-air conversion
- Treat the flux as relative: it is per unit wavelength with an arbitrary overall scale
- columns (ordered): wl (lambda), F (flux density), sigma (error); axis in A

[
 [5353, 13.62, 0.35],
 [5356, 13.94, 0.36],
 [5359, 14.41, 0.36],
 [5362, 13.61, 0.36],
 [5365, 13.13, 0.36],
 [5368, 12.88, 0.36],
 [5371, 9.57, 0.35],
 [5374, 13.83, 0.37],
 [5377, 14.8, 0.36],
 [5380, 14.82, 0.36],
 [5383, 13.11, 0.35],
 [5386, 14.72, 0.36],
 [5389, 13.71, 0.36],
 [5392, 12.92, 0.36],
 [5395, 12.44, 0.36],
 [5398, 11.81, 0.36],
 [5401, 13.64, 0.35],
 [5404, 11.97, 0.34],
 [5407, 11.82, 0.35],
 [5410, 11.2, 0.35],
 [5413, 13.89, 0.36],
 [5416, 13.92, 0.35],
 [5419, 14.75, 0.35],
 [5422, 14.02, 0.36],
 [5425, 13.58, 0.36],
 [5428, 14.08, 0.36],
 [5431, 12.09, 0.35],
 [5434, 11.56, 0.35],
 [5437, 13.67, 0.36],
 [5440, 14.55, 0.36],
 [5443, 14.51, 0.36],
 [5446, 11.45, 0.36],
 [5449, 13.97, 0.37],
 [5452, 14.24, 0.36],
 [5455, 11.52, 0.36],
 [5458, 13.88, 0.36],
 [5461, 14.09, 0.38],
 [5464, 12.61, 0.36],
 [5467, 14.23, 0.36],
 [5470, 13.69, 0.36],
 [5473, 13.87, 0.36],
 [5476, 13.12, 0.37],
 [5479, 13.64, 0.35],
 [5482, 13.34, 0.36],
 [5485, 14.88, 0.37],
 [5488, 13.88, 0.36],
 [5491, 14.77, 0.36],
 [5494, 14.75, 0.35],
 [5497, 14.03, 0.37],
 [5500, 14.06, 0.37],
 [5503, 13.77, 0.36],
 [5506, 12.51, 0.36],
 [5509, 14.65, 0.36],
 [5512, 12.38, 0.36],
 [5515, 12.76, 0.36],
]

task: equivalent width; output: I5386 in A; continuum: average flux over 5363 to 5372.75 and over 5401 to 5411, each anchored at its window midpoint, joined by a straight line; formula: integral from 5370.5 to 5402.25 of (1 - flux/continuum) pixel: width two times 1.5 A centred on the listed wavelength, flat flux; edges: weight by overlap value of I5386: -3.5 A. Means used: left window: 12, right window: 12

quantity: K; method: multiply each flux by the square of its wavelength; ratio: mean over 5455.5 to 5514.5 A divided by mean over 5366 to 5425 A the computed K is 1.1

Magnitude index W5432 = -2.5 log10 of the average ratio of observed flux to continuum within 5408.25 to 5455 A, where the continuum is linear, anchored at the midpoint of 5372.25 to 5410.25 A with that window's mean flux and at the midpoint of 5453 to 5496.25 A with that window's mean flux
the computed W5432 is 0.01 mag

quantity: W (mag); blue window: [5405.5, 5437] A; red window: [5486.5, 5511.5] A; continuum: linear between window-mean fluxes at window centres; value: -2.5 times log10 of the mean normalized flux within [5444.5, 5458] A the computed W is 0.04 mag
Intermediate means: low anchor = 13.1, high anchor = 14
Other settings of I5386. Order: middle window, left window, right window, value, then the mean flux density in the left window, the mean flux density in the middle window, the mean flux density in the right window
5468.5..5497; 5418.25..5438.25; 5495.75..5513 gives -1.00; 13.3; 14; 13.6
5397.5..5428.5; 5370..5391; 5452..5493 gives 1.04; 13.6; 13.2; 13.7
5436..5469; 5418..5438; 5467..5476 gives 0.13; 13.4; 13.5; 13.7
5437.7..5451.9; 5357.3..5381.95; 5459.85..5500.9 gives 0.07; 13.4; 13.7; 13.9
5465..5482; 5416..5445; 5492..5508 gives 0.17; 13.6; 13.6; 13.9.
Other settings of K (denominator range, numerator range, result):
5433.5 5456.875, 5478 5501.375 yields 1.09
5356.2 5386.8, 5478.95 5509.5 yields 1.09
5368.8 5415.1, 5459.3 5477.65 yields 1.08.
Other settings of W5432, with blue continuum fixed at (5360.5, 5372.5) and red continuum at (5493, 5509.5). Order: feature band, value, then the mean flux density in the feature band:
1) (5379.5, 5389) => -0.128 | 14.1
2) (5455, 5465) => 0.011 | 13.3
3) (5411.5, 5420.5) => -0.104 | 14.2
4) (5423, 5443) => -0.023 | 13.4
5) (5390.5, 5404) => 0.004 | 12.6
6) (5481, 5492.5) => -0.041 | 14.3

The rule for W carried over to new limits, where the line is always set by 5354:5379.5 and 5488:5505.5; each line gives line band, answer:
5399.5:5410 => 0.107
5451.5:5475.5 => 0.037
